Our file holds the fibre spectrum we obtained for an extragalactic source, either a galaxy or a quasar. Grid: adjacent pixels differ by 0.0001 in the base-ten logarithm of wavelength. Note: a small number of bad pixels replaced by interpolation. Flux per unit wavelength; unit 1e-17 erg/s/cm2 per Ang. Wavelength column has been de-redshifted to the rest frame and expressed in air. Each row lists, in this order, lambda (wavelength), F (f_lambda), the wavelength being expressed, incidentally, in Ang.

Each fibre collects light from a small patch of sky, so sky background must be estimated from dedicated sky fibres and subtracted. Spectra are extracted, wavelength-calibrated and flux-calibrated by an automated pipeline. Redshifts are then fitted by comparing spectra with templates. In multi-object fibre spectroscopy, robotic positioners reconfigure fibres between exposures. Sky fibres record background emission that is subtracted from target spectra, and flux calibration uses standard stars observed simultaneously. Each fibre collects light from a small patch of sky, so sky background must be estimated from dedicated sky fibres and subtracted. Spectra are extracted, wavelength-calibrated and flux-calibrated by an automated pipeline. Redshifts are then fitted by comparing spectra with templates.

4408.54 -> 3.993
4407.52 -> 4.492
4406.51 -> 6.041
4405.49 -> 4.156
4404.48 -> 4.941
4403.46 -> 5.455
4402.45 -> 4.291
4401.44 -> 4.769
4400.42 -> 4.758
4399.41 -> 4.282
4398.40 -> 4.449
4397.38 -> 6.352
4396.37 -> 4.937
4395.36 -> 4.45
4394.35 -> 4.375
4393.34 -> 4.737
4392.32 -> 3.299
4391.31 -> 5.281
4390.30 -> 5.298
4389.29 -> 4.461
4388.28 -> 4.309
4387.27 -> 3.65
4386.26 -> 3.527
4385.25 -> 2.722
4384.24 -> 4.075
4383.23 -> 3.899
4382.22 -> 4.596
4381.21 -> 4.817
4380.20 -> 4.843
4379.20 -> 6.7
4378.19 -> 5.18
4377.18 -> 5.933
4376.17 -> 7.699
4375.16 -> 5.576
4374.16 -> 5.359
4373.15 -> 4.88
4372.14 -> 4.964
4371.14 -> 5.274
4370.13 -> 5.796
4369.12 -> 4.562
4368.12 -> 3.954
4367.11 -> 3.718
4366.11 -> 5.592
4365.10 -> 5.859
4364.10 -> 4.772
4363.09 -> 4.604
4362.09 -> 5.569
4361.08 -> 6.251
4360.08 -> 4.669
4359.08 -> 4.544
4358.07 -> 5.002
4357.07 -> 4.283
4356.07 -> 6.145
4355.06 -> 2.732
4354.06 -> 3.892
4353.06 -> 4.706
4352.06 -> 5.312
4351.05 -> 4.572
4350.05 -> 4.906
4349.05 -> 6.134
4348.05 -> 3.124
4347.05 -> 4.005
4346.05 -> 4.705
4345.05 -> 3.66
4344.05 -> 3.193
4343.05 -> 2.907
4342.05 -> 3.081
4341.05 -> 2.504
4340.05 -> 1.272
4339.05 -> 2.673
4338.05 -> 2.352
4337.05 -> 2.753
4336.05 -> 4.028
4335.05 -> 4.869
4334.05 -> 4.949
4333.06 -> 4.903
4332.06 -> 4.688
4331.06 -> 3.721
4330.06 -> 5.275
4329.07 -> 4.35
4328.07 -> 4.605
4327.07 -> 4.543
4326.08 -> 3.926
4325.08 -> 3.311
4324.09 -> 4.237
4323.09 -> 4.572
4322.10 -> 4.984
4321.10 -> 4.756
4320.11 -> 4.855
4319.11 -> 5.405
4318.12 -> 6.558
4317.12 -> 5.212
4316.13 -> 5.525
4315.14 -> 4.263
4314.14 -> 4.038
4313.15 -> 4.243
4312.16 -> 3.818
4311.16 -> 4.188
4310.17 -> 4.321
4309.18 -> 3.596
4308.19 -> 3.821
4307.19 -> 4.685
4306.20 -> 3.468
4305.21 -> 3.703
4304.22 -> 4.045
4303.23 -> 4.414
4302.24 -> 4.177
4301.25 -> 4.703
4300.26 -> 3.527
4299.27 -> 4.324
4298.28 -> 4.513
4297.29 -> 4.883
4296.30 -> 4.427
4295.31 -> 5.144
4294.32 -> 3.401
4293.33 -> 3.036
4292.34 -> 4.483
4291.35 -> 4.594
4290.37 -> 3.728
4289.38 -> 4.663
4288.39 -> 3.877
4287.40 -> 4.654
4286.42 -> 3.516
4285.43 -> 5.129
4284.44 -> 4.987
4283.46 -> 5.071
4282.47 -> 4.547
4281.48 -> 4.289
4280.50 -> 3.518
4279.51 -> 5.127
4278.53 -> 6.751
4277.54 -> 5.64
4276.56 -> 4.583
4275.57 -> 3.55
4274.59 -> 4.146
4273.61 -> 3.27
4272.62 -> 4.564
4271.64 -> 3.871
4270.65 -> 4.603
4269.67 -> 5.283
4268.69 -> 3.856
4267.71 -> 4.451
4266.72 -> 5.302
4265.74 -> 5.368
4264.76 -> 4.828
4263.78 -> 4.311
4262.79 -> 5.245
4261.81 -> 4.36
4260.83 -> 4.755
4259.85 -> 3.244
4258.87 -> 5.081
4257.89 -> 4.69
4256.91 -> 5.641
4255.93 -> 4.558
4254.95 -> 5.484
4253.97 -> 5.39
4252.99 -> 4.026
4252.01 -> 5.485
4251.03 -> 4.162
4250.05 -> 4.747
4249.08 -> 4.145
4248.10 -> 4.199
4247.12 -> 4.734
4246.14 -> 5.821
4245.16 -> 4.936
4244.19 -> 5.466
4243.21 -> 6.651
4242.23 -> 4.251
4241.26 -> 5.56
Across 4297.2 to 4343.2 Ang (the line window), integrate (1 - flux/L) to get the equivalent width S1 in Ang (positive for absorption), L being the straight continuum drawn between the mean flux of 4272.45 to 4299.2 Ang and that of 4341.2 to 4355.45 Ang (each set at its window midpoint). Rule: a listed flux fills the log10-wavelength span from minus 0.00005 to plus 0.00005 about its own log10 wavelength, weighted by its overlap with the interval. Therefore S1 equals 0.7 Ang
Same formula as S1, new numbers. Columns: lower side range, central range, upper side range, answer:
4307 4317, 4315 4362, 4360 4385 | 3.19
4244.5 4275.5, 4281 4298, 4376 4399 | 1.05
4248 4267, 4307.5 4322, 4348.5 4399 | 0.55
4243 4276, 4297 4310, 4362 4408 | 1.68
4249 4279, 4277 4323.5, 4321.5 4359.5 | -0.92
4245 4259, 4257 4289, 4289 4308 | -0.21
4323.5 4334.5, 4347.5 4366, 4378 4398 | -1.52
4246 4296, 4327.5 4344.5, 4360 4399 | 3.95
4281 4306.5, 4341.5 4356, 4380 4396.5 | 0.55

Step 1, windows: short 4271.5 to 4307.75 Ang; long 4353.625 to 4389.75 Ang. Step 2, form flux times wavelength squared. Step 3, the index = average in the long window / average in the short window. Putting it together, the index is 1.16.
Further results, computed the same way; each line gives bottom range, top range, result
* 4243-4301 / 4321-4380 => 1.02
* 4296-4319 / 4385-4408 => 1.09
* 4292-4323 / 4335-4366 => 0.97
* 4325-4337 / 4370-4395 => 1.12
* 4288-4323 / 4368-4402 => 1.14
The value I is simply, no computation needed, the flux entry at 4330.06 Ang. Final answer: 5.275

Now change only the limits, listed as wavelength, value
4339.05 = 2.673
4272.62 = 4.564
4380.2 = 4.843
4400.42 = 4.758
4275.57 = 3.55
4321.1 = 4.756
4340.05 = 1.272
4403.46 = 5.455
